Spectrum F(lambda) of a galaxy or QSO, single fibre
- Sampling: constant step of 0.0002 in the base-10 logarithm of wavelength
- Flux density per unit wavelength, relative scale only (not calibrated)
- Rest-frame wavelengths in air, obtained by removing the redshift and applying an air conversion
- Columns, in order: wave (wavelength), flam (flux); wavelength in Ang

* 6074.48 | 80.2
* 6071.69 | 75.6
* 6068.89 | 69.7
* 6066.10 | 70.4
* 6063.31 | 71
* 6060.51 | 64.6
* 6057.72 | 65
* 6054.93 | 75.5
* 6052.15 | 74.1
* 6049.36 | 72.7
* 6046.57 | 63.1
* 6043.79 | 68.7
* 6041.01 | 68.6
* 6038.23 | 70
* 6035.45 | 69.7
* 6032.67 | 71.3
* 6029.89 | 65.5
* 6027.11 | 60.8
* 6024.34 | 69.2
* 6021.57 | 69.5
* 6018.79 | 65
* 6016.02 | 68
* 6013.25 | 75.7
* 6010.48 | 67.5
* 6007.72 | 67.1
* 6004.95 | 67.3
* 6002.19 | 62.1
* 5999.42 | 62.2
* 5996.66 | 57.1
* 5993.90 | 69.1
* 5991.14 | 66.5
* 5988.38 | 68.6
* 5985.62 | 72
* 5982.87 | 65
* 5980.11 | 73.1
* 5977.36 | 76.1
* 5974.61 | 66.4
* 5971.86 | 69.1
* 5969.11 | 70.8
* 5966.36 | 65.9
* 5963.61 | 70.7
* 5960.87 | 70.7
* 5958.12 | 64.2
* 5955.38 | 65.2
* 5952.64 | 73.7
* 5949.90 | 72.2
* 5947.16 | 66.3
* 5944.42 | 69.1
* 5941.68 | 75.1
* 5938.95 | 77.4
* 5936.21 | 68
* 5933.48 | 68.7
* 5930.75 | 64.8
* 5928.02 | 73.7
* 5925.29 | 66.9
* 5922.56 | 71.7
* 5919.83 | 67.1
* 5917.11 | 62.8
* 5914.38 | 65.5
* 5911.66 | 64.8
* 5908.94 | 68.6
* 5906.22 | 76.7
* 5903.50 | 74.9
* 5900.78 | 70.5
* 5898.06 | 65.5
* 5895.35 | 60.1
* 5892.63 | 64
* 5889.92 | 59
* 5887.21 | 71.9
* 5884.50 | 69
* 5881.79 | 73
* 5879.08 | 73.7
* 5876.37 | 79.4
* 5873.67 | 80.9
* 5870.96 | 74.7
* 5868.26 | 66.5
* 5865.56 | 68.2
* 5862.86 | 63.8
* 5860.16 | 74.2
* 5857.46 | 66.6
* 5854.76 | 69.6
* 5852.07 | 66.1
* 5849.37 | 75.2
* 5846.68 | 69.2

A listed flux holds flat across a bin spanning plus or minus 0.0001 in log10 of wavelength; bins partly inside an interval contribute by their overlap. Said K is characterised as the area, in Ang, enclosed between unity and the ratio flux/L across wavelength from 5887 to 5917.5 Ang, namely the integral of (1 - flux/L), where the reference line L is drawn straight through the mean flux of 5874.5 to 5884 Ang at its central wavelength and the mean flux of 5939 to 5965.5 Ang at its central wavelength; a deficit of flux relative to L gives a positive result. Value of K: 2.70 Ang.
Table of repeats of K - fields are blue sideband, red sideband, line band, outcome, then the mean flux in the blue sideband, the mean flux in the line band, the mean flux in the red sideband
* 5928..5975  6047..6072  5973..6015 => 1.3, 69.5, 67.7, 70.4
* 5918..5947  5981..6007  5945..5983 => -0.9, 70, 69.4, 65.7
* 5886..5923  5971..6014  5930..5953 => -1.1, 67.2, 70.6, 67.7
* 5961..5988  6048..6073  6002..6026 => 0.8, 69.9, 68.2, 70.9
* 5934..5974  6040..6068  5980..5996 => 0.3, 69.8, 68.2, 69.4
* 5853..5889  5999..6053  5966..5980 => -0.2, 71.4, 70.3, 67.9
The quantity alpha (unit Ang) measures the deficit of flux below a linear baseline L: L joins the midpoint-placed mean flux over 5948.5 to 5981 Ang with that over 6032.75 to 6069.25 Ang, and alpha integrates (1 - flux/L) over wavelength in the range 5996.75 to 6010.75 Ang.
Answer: 1.1 Ang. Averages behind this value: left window 69.8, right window 69.5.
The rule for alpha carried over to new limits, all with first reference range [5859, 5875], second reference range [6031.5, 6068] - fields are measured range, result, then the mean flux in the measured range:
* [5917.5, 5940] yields 0.4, 69.4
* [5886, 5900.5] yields 1.3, 64.5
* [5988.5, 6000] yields 0.9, 64.4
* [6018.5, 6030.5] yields 0.6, 66.1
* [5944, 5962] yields 0.5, 68.7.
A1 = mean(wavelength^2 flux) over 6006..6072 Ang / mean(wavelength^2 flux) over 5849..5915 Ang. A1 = 1.0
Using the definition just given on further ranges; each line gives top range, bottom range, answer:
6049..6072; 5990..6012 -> 1.11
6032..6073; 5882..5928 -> 1.08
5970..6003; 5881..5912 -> 1.02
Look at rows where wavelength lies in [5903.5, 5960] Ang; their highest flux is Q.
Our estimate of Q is 77.4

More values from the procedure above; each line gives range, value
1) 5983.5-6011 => 72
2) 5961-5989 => 76.1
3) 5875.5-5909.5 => 79.4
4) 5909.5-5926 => 71.7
